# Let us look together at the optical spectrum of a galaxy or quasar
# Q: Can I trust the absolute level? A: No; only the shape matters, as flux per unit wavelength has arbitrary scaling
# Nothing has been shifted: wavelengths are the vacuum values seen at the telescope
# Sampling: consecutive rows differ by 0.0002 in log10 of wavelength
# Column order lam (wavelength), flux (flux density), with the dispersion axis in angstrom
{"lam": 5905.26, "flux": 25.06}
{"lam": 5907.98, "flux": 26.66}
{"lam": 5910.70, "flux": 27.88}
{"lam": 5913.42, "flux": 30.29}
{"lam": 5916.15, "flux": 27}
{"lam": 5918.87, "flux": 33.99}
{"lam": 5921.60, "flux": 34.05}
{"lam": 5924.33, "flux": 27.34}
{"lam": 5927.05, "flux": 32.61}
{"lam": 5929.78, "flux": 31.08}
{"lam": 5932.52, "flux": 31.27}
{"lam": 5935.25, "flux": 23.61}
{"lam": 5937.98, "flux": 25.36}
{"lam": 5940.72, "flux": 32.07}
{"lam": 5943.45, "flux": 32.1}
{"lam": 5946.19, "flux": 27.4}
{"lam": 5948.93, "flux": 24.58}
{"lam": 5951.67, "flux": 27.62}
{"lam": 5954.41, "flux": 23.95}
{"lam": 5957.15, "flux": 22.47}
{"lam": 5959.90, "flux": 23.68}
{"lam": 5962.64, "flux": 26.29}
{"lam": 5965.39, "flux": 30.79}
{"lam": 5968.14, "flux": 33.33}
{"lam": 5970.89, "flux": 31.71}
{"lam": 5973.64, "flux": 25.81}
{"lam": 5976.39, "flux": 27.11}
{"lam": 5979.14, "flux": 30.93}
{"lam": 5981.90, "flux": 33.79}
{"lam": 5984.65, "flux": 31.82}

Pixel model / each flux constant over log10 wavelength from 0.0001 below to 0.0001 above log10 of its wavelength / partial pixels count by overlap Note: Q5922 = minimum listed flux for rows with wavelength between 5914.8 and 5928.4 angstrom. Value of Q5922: 27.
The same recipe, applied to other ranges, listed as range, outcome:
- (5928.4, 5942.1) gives 23.61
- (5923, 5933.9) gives 27.34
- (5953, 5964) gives 22.47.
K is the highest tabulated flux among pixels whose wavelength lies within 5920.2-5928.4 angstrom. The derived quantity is 34.05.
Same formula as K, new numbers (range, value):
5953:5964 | 26.29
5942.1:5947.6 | 32.1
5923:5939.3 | 32.61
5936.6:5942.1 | 32.07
